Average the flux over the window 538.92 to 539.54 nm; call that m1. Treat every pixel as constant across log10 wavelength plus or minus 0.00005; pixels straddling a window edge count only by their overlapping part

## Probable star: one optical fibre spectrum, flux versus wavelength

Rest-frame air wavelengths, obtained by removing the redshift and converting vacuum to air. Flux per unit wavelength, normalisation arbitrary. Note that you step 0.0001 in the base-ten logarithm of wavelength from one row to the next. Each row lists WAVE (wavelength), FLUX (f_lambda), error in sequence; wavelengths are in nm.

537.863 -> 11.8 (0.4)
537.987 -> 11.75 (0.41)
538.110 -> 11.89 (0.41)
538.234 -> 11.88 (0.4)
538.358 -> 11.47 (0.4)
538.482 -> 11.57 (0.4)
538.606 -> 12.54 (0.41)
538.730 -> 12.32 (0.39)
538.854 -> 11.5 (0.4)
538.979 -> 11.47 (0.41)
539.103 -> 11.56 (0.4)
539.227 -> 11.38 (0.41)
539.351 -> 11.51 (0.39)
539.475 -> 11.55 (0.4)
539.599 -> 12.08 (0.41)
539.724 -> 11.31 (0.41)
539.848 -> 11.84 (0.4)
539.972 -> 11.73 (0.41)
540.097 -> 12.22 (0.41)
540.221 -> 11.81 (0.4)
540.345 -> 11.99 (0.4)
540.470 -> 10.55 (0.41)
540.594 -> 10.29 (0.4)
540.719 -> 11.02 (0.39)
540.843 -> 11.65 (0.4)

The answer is 11.5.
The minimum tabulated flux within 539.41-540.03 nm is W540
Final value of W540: 11.31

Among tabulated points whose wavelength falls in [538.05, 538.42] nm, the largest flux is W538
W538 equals 11.89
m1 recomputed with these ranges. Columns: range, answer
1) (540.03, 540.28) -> 12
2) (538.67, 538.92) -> 11.9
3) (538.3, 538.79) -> 12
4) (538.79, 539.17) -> 11.5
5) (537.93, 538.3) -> 11.9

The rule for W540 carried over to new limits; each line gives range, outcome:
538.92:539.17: 11.47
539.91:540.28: 11.73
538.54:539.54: 11.38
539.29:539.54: 11.51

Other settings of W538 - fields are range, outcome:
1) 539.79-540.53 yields 12.22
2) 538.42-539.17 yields 12.54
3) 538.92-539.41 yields 11.56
